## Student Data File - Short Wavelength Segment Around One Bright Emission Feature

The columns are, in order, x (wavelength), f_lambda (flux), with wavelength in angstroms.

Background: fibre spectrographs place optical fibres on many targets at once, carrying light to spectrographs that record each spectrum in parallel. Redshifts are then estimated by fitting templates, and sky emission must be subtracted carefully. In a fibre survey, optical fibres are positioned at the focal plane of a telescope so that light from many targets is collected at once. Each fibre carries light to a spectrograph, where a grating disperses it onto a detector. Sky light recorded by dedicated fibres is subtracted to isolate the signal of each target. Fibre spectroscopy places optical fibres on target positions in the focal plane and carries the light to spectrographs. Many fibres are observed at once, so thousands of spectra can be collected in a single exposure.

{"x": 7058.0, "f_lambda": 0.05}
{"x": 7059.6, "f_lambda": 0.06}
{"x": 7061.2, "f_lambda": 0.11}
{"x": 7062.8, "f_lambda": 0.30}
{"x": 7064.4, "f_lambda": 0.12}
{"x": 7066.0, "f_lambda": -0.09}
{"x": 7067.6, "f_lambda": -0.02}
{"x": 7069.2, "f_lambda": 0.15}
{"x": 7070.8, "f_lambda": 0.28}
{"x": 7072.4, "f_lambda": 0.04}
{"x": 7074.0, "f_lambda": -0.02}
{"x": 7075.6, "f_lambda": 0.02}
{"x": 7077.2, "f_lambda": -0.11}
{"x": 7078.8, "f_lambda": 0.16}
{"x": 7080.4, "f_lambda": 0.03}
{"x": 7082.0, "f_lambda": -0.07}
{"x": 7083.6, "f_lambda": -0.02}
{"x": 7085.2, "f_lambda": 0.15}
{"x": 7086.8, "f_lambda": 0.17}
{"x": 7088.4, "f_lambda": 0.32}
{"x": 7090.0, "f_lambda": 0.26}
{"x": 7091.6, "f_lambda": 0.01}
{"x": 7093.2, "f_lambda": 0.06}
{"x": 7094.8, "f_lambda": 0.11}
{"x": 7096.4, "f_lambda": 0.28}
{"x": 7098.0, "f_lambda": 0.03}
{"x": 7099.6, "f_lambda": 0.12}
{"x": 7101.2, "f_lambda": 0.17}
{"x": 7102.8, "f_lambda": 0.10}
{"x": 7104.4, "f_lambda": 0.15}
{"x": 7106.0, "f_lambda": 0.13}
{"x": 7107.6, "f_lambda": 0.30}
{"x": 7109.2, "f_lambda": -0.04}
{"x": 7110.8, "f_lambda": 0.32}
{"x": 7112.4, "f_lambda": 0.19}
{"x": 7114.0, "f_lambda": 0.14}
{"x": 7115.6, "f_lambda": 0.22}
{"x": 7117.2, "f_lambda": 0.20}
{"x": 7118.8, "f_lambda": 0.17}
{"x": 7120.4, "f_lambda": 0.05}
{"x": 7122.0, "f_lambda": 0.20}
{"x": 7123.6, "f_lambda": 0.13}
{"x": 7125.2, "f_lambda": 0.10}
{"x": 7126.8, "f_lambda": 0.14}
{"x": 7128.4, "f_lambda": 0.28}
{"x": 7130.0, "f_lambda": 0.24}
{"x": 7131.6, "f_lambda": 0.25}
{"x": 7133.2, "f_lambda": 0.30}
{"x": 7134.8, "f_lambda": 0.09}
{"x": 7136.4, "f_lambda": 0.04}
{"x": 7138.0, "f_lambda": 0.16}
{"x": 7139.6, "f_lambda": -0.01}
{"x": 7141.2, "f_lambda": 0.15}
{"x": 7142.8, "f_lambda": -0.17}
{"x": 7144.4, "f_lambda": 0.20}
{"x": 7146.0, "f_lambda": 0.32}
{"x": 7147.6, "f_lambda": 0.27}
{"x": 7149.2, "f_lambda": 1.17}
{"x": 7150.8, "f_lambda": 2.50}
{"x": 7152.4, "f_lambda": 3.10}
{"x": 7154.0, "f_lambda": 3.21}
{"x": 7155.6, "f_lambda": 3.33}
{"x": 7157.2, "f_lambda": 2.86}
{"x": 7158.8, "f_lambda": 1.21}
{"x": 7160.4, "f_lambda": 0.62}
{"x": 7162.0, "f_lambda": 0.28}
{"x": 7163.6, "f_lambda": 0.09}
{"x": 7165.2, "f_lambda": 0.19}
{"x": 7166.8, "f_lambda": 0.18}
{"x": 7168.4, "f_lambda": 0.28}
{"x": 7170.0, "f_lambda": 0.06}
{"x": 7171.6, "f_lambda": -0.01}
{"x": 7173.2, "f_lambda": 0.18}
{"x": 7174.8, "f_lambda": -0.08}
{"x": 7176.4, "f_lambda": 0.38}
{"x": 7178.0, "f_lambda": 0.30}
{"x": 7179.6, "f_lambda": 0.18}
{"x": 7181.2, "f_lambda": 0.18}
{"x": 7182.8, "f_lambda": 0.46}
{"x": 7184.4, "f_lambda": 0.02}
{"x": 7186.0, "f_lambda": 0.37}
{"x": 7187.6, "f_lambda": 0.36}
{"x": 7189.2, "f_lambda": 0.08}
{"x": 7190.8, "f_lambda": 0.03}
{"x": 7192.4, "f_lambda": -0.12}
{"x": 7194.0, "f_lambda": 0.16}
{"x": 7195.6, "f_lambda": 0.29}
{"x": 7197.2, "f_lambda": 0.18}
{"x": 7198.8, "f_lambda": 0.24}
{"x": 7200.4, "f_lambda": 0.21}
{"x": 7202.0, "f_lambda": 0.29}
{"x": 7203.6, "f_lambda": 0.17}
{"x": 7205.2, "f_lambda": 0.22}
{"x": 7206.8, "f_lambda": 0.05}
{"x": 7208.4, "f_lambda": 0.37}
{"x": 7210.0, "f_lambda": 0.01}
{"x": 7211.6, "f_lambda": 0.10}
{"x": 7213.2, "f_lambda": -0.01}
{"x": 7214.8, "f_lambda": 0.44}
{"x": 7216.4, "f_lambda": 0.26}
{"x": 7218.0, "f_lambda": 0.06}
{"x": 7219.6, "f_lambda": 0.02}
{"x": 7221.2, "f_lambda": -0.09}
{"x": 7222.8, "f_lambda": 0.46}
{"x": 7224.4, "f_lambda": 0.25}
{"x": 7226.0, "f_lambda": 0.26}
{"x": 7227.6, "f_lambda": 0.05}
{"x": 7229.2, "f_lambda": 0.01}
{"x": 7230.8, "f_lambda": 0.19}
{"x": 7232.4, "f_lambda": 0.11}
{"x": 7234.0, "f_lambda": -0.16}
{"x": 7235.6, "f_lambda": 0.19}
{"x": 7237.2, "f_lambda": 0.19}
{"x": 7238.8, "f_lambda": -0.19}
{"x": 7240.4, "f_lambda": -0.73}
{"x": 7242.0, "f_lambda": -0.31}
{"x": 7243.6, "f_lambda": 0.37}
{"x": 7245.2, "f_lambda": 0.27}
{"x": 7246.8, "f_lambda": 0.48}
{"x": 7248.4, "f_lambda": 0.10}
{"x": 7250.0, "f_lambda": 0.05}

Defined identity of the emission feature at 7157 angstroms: [O II]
